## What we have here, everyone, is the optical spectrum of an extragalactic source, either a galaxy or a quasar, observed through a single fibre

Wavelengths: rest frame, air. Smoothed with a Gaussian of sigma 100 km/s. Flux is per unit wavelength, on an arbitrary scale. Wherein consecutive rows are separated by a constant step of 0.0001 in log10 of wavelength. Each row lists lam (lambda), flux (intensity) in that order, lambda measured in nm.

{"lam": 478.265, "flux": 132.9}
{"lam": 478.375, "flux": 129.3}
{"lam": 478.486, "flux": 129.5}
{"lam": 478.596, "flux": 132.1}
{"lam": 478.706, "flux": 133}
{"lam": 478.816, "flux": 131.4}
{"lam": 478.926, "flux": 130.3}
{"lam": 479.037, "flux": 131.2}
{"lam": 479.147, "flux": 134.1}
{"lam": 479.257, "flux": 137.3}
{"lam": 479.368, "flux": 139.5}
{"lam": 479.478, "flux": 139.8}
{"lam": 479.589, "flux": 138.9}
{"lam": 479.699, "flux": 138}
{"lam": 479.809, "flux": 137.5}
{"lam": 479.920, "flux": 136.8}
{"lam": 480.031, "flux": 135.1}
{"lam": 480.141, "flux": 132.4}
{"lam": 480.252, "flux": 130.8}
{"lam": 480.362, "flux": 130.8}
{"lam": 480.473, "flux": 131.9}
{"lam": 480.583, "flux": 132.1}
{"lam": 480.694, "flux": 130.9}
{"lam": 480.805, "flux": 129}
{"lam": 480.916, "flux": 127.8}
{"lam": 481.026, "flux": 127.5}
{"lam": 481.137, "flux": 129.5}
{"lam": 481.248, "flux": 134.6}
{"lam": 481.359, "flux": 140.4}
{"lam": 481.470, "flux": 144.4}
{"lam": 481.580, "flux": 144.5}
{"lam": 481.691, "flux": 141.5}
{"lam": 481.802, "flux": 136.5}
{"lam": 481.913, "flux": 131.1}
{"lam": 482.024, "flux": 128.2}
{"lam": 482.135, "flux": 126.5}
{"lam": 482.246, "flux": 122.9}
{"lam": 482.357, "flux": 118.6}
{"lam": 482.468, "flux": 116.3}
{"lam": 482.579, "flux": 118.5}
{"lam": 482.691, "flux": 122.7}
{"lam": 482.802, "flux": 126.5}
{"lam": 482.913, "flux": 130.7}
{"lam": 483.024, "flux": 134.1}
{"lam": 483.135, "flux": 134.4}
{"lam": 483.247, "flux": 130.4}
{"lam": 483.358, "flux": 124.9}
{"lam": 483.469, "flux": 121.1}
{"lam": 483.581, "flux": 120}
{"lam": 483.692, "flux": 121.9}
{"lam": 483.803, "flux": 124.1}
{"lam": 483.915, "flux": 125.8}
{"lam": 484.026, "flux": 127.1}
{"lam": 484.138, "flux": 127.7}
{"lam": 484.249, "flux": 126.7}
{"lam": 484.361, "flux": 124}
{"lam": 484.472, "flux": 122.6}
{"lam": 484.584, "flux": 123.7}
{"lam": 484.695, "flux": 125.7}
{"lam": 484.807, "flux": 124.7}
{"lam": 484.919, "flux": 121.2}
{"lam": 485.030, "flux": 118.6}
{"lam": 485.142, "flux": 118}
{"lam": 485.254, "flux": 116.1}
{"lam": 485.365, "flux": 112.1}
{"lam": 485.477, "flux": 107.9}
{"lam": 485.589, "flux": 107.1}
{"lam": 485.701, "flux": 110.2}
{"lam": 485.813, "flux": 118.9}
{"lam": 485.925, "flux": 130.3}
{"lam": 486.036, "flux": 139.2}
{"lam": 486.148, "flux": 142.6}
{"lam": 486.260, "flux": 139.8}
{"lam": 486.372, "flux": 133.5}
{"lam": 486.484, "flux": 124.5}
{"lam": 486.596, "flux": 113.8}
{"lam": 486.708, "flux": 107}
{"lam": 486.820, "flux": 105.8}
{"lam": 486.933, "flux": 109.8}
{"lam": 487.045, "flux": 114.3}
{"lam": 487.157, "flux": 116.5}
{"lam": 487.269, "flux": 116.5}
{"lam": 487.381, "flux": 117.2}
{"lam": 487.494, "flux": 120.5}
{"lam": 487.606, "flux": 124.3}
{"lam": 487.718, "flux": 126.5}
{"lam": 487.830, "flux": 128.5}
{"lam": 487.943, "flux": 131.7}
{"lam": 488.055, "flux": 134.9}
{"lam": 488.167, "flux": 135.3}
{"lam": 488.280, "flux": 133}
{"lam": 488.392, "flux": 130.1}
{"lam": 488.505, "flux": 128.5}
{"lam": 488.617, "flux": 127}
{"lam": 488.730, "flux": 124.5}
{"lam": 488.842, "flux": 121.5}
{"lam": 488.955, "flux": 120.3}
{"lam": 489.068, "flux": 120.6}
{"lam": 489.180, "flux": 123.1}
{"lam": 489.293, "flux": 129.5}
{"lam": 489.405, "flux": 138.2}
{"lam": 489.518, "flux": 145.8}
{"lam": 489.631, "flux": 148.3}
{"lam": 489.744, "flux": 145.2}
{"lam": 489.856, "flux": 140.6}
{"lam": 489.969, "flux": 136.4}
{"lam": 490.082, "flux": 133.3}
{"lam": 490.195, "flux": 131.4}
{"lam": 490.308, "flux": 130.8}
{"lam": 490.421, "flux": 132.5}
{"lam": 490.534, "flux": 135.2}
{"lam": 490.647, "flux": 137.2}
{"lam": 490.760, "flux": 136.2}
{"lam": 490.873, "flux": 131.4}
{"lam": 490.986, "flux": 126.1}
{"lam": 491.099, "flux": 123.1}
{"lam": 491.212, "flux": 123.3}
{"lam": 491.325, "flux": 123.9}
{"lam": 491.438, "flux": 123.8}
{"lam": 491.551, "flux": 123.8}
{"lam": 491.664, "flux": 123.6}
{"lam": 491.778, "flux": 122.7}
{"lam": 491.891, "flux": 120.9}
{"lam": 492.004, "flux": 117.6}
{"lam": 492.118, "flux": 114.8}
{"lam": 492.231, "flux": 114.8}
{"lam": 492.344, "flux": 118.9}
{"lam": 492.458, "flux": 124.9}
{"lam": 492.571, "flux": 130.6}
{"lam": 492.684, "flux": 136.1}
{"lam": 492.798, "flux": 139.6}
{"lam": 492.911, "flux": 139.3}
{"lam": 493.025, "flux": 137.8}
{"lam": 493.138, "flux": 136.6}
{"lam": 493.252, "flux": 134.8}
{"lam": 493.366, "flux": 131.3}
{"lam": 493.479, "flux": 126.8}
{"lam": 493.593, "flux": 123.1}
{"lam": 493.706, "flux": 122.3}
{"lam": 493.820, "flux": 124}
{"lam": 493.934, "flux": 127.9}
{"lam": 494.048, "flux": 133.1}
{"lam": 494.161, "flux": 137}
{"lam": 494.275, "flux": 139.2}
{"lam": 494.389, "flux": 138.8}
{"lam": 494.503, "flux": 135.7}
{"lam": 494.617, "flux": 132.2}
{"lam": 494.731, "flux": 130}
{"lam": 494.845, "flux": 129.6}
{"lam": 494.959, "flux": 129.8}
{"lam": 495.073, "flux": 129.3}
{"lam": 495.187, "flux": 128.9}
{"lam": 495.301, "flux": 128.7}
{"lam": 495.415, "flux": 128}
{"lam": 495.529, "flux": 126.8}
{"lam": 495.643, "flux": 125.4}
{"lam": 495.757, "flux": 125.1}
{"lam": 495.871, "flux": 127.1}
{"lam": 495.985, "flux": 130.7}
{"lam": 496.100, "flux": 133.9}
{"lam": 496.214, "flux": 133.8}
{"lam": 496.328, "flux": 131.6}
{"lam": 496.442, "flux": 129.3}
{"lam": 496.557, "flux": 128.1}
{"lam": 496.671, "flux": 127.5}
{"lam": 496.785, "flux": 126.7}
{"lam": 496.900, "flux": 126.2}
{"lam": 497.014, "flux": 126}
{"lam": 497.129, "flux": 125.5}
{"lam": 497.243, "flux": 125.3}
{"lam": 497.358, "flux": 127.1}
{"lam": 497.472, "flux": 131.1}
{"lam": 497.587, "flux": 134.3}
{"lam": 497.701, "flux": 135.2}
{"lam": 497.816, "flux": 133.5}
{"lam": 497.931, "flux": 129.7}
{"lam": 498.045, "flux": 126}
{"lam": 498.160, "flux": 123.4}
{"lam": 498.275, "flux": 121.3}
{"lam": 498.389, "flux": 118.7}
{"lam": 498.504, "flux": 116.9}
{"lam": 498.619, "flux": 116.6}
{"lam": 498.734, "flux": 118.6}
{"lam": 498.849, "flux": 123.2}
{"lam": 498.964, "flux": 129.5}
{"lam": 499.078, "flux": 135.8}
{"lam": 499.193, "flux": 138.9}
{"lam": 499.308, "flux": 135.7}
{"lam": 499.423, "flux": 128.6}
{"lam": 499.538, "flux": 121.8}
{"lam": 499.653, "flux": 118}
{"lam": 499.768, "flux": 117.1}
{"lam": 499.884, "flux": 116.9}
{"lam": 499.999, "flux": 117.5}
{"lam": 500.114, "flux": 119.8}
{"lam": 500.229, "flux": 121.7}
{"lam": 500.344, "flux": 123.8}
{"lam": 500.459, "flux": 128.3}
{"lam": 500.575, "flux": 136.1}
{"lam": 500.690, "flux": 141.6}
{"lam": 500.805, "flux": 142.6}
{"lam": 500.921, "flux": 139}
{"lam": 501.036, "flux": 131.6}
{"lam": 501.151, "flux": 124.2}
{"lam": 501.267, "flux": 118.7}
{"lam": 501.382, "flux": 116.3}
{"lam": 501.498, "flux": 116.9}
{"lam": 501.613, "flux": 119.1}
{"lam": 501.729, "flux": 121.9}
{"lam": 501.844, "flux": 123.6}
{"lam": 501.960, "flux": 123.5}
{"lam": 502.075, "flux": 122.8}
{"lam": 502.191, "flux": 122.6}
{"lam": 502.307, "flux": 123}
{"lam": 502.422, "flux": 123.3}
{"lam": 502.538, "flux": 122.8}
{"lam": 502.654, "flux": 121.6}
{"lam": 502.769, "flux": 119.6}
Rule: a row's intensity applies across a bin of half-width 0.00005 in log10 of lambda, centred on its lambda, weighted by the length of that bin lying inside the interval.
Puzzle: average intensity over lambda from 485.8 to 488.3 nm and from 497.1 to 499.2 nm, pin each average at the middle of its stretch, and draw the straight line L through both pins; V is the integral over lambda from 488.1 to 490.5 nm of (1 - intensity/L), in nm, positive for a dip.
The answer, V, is -0.14 nm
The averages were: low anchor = 125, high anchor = 127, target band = 132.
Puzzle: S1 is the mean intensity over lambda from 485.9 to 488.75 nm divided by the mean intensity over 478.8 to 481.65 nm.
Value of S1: 0.93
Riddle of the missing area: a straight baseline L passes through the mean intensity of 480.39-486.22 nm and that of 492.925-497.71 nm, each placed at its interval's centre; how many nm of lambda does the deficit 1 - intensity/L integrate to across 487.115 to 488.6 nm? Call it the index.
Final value 0.02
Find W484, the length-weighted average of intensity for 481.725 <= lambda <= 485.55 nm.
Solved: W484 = 124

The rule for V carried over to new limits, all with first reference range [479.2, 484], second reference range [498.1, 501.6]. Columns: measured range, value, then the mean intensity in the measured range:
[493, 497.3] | -0.106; 130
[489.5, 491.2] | -0.091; 135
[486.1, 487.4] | 0.092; 120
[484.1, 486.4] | 0.115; 123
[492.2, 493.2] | -0.031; 131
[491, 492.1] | 0.046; 122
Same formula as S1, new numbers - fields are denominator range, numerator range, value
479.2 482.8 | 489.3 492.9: 0.98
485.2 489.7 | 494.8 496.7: 1.04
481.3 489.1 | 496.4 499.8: 1.01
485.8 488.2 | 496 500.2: 1.02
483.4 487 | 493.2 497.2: 1.07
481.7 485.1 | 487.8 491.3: 1.05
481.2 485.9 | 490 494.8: 1.03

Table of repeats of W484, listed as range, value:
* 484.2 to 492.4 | 125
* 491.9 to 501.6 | 128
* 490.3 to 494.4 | 129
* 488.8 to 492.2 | 129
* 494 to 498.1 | 130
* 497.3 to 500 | 126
